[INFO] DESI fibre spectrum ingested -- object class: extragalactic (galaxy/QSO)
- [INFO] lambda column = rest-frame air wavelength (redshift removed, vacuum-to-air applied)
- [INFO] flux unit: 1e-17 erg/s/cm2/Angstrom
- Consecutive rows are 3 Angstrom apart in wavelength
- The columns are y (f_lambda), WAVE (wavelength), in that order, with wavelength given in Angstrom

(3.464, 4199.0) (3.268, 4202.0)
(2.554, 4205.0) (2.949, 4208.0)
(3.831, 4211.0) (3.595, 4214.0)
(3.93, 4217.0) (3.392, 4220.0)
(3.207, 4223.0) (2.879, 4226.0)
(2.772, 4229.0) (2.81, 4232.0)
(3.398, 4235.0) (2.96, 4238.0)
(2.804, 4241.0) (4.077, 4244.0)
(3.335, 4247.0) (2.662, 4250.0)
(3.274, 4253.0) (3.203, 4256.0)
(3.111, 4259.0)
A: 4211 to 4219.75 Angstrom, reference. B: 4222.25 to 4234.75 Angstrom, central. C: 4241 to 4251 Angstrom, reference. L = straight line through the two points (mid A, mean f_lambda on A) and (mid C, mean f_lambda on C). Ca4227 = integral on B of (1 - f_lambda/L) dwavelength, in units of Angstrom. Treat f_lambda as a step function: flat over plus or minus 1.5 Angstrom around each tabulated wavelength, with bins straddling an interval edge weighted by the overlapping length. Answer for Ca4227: 2.1 Angstrom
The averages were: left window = 3.72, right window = 3.31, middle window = 2.95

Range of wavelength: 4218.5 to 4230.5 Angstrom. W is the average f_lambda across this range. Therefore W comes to 3.06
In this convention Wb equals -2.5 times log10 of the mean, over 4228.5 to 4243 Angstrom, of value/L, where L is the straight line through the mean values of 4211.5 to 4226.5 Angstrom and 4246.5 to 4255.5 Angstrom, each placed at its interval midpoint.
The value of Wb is 0.09 mag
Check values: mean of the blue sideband 3.46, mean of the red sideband 3.08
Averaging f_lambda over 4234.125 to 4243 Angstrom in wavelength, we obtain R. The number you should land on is 3.09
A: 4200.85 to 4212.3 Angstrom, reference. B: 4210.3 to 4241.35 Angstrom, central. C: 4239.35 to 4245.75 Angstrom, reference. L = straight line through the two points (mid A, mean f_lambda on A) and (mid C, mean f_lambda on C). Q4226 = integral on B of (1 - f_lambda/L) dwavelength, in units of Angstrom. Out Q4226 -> 0.4 Angstrom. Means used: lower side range 3.14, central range 3.23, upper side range 3.43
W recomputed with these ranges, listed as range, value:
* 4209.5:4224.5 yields 3.59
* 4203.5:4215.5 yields 3.23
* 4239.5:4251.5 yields 3.22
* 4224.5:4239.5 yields 2.96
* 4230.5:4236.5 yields 3.1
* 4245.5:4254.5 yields 3.09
